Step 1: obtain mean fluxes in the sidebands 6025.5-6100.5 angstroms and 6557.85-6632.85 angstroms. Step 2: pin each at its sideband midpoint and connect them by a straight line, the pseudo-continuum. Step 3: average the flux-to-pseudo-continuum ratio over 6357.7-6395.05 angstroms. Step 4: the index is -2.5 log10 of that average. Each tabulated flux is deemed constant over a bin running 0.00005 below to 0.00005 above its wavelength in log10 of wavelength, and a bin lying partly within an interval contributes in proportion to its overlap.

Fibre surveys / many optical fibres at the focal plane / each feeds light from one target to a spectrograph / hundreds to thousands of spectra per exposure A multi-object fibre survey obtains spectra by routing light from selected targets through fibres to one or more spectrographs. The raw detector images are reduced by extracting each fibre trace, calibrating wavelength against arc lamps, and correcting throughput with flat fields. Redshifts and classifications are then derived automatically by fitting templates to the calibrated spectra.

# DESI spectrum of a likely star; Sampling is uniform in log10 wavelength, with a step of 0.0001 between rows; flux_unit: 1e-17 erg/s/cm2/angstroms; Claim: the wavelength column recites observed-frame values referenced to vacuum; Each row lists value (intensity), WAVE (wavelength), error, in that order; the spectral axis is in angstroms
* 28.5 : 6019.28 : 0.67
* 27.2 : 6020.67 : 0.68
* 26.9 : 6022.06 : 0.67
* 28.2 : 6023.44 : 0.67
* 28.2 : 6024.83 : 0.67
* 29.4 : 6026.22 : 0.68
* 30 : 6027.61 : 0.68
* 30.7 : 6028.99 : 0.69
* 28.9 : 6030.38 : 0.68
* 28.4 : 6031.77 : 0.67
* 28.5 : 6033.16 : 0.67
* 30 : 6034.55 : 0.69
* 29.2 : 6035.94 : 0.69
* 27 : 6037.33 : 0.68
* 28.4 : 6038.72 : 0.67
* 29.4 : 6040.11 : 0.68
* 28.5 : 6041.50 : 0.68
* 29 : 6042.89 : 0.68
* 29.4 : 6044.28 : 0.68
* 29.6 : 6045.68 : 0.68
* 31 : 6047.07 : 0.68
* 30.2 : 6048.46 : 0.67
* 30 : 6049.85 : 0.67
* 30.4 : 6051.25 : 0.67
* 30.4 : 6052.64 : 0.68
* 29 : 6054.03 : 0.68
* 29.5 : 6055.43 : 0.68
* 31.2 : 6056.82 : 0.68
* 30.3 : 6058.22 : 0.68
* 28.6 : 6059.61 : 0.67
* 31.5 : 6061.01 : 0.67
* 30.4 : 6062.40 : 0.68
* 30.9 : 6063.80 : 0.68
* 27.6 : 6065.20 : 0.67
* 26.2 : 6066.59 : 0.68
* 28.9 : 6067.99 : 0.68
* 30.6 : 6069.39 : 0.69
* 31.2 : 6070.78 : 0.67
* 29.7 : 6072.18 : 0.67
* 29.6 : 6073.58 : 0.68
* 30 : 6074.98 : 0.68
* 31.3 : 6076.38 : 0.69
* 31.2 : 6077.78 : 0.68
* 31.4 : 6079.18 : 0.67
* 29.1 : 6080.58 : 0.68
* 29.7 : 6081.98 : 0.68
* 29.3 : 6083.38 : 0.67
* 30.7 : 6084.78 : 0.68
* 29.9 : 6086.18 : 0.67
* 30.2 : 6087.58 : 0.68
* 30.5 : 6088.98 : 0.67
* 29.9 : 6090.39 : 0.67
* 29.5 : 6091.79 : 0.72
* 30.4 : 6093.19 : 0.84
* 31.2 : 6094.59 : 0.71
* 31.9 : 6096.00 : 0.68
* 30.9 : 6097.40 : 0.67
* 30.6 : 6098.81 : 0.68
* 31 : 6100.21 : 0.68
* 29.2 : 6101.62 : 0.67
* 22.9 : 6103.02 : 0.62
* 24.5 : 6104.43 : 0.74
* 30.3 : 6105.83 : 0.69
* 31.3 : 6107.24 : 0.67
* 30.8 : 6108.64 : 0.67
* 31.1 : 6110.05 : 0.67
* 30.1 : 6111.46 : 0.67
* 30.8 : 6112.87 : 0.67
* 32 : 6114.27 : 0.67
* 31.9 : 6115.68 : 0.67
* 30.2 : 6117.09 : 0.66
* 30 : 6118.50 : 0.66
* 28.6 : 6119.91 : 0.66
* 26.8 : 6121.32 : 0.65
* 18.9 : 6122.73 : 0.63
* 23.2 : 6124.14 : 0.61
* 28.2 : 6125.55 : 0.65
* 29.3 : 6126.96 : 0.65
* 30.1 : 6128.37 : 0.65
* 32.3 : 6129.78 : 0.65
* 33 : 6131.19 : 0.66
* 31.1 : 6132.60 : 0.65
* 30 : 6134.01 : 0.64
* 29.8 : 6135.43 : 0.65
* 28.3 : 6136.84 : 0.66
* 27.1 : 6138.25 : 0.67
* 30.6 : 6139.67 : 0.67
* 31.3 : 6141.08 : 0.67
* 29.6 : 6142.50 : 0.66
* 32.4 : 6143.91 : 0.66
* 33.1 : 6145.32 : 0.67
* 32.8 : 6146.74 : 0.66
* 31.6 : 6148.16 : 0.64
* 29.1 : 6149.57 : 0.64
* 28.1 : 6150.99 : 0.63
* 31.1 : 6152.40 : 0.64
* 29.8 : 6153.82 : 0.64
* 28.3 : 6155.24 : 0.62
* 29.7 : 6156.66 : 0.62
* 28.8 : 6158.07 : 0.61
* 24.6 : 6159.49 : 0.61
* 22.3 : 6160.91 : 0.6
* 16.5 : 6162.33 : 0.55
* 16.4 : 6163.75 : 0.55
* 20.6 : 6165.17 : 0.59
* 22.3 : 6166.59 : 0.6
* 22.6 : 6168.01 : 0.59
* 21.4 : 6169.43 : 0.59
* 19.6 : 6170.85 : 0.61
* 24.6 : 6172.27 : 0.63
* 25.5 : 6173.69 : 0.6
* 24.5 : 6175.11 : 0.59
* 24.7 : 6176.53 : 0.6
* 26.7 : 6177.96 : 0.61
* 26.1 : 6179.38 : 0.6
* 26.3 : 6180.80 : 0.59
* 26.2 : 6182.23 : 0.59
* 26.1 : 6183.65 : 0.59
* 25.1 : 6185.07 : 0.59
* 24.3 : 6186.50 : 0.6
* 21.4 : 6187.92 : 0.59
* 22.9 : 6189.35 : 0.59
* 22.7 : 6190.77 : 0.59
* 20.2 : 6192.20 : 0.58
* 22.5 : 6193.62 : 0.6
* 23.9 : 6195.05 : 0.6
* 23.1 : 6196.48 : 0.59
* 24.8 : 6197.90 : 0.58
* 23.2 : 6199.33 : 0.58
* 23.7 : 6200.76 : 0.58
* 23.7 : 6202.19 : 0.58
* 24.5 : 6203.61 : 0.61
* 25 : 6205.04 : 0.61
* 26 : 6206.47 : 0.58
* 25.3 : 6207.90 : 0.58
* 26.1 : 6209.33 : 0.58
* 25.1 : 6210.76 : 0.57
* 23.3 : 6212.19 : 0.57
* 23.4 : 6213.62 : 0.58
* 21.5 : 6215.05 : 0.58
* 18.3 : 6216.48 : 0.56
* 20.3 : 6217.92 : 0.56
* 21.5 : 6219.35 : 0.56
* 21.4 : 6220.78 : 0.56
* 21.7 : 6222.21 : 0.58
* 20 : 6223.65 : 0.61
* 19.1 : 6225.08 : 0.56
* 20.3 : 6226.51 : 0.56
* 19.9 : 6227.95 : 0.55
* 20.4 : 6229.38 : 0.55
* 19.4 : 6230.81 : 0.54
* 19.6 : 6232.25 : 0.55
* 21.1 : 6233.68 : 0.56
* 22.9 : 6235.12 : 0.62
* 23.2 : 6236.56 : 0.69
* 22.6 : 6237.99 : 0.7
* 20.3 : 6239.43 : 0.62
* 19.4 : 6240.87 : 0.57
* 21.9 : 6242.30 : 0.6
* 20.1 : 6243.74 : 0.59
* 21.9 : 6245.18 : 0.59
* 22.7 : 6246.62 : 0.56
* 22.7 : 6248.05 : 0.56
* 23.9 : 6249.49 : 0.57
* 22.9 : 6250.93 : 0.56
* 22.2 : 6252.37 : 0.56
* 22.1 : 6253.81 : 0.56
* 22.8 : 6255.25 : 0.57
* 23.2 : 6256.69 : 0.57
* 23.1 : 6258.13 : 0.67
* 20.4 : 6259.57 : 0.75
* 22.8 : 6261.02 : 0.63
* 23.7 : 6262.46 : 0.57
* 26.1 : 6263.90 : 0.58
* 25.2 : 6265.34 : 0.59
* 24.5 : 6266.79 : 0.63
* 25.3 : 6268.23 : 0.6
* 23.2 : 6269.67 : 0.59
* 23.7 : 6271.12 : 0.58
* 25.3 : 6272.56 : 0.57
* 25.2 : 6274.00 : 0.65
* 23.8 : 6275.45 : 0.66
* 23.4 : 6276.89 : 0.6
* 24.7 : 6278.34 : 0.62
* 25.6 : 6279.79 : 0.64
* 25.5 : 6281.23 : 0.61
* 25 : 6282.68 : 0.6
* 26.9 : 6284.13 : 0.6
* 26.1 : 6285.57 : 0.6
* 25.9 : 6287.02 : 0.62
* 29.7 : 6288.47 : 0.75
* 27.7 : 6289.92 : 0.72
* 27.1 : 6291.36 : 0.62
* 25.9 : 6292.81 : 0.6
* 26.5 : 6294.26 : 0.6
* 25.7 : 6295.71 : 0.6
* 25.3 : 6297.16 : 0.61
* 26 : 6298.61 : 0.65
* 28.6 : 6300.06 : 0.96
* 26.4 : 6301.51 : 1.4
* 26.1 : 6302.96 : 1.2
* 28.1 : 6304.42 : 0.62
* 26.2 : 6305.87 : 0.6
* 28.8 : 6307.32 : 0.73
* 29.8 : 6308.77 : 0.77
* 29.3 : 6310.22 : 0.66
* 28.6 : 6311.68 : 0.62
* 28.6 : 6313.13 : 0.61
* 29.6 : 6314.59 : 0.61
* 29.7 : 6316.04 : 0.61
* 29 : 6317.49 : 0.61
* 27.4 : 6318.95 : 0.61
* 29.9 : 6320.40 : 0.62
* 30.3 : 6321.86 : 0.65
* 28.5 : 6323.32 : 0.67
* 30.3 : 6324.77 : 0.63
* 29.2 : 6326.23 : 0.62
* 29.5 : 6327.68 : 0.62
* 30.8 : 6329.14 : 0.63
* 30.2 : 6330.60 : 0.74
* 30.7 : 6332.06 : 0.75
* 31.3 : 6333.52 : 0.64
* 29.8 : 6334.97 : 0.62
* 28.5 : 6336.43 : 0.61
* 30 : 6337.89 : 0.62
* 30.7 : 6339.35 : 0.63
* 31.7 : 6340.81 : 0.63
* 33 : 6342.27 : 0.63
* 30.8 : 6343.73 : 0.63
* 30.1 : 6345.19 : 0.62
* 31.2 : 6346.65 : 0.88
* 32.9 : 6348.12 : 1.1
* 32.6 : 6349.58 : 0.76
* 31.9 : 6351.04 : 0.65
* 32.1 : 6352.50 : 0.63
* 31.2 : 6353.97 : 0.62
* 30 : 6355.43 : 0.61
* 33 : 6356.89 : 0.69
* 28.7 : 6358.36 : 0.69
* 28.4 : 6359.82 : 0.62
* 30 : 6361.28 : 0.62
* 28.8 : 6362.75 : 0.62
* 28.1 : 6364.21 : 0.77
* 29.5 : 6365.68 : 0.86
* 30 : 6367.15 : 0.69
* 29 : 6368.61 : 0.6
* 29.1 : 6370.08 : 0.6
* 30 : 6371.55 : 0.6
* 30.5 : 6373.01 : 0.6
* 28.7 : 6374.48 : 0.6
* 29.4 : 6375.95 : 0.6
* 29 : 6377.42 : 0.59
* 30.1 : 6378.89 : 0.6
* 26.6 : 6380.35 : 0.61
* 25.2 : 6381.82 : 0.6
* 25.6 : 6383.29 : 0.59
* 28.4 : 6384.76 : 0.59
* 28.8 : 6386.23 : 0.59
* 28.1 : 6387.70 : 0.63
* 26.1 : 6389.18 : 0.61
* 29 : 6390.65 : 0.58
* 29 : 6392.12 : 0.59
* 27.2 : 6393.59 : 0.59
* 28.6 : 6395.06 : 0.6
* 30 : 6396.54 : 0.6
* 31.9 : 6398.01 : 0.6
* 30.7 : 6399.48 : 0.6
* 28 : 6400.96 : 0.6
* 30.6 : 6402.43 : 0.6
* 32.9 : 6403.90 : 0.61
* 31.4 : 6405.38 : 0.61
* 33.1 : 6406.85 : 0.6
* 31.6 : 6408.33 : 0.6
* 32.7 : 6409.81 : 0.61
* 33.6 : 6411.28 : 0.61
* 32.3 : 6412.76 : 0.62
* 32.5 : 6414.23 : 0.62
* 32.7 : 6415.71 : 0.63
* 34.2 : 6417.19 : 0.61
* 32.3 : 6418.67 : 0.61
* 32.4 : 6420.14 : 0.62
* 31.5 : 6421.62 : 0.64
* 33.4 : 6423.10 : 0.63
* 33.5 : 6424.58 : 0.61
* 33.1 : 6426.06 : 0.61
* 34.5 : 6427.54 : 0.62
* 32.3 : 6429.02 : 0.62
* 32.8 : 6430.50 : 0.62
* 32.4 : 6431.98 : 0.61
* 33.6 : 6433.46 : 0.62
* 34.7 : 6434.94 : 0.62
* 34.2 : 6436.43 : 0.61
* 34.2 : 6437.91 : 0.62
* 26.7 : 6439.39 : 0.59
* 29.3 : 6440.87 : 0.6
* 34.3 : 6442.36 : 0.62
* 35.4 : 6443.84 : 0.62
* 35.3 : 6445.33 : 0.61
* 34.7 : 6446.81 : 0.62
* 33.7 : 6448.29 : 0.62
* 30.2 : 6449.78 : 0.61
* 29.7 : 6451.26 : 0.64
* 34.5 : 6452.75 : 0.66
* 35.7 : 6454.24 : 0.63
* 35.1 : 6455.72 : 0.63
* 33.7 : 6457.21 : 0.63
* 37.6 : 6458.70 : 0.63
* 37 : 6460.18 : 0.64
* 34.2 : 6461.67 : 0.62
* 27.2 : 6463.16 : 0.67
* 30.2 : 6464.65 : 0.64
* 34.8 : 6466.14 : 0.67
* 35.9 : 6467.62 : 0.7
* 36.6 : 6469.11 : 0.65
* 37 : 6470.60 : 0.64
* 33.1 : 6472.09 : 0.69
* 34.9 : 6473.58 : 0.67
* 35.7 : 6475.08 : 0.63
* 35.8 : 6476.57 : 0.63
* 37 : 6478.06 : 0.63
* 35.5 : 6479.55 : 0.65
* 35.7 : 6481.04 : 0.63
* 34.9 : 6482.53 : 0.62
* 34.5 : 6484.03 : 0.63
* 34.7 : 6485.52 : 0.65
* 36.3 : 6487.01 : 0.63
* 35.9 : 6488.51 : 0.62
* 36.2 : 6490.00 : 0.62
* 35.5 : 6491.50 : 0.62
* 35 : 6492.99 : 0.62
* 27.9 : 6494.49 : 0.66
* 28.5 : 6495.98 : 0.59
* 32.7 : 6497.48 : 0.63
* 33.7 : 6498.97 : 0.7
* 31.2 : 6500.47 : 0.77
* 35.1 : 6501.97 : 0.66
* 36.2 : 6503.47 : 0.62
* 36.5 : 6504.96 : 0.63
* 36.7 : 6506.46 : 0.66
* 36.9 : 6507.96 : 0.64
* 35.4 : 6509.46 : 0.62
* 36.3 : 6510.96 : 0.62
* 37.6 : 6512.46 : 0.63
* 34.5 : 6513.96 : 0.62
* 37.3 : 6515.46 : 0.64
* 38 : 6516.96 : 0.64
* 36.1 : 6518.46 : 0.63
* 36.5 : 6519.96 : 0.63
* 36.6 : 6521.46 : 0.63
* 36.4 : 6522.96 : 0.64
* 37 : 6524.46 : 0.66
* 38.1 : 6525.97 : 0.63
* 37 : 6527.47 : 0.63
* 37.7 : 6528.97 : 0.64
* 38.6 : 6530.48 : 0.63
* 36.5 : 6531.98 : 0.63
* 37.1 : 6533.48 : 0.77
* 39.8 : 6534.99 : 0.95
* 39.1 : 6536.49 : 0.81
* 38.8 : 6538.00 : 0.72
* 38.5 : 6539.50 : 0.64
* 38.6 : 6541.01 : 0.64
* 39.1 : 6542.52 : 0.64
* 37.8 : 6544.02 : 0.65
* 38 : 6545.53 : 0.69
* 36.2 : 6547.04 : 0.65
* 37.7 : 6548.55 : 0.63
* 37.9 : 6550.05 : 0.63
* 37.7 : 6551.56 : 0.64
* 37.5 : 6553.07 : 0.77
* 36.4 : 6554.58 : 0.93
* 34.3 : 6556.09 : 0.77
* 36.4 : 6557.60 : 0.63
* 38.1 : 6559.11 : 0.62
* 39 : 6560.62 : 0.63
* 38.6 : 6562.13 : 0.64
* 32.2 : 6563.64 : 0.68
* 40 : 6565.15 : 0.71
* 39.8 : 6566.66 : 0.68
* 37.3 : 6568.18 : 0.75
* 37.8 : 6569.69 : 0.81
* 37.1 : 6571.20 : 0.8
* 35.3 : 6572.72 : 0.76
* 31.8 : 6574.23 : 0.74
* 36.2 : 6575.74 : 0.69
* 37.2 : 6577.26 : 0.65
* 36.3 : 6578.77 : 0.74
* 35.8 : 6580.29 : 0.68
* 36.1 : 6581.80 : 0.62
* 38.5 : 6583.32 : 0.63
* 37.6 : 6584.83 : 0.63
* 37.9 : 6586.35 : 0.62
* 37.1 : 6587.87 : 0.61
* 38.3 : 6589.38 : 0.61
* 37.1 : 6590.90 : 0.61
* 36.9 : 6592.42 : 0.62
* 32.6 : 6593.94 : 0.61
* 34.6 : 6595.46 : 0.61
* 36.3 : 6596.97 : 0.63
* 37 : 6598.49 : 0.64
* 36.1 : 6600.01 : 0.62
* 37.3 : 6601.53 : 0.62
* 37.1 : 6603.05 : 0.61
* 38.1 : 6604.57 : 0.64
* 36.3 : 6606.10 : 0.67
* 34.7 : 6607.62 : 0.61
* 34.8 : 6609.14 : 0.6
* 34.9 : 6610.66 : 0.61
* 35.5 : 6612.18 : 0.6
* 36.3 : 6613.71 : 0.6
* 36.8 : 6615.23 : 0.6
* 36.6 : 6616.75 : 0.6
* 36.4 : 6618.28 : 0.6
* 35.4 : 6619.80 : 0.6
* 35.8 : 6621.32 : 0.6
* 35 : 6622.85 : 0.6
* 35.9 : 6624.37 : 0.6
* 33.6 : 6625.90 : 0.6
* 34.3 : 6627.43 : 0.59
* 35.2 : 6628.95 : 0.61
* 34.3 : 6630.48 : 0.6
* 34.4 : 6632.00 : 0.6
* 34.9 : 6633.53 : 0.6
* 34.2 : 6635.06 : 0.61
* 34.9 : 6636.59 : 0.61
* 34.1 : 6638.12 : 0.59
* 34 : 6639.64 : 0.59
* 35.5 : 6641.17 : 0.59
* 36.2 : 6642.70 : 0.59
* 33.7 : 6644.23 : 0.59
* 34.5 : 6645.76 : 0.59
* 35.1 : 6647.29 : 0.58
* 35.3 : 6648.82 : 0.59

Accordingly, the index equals 0.18 mag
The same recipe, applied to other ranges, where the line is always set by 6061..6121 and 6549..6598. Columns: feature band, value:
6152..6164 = 0.210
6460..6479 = 0.024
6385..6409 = 0.153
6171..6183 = 0.226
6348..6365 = 0.106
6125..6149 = -0.002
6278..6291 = 0.231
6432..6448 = 0.053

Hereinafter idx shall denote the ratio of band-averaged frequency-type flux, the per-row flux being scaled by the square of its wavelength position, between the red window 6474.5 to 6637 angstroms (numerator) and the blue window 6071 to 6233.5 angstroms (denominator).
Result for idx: 1.55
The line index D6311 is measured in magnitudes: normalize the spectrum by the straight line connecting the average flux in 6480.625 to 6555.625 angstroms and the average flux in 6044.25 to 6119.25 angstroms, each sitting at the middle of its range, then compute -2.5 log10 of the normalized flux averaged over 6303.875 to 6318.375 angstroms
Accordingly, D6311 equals 0.159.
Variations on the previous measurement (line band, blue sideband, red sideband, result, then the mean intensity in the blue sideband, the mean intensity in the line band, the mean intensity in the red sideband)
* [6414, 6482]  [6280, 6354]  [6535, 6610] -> -0.022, 28.9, 33.7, 37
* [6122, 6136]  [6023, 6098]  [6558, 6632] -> 0.074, 29.8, 28.6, 36.3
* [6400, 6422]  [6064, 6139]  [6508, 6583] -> 0.088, 29.5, 32.1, 37.1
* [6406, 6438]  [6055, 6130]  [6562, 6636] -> 0.025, 29.6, 33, 36.1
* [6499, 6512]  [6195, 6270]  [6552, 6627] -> -0.074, 22.5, 35.5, 36.4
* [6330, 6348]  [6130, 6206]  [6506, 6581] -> 0.011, 26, 30.7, 37.1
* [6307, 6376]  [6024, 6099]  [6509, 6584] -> 0.136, 29.8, 30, 37.2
